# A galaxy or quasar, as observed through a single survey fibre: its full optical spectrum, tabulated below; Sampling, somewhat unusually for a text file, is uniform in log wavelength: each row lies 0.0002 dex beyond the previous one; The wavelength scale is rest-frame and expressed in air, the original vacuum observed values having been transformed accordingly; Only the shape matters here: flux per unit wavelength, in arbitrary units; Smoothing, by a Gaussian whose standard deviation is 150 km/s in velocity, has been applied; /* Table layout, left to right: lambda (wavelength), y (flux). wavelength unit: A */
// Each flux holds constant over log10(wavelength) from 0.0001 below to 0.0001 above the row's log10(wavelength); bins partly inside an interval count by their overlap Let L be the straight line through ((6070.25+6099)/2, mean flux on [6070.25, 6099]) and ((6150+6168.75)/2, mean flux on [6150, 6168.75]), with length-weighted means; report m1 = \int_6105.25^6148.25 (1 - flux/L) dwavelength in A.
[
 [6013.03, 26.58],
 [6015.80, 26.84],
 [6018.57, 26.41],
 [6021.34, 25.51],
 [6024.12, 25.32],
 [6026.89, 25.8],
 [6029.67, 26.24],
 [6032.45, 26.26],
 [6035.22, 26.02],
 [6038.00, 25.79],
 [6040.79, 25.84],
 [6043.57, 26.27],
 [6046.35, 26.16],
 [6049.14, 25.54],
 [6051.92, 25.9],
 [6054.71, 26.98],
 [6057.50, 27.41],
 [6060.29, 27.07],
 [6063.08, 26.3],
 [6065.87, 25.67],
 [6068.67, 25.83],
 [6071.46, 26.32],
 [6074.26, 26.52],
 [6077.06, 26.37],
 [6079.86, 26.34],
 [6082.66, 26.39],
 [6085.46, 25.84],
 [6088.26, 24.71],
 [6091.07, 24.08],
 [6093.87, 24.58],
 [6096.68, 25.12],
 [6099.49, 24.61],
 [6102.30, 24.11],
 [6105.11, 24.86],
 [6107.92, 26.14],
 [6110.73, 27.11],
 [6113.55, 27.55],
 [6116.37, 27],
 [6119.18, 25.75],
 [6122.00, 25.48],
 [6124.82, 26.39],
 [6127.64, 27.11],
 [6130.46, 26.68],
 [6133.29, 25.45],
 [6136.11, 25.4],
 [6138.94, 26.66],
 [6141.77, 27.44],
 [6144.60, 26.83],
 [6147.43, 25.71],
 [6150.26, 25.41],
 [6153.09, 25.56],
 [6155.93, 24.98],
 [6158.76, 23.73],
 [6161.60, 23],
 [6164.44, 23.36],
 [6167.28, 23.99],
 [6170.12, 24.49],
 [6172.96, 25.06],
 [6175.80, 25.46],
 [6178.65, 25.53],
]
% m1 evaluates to -2.8 A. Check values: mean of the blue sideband 25.6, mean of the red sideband 24.2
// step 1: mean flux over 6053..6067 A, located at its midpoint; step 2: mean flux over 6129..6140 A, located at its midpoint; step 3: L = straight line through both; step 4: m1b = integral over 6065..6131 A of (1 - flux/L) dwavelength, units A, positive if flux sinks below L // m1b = 1.26 A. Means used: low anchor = 26.7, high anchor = 26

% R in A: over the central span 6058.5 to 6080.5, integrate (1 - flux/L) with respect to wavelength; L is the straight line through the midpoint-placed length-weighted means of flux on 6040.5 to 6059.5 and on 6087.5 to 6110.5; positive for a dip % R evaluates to -0.46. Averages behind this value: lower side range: 26.4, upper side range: 24.9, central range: 26.3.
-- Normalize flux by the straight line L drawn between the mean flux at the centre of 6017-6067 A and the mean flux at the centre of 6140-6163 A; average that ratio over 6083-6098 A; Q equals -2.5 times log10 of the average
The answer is 0.04 mag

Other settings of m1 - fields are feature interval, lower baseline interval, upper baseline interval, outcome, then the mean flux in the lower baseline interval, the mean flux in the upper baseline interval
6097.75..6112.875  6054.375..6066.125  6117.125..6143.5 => 0.57 A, 26.8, 26.3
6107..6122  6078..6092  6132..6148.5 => -0.40 A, 25.5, 26.3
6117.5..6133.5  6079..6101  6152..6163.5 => -0.99 A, 25.2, 24.2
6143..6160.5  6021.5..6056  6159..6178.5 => -0.60 A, 26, 24.3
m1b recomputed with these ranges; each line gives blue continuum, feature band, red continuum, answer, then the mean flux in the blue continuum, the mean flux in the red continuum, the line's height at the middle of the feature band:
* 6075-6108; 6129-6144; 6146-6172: -0.98 A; 25.3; 24.5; 24.7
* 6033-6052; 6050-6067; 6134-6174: -0.46 A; 26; 25.1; 25.8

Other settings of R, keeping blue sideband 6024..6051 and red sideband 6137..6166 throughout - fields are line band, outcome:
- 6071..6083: -0.3 A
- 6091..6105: 0.6 A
